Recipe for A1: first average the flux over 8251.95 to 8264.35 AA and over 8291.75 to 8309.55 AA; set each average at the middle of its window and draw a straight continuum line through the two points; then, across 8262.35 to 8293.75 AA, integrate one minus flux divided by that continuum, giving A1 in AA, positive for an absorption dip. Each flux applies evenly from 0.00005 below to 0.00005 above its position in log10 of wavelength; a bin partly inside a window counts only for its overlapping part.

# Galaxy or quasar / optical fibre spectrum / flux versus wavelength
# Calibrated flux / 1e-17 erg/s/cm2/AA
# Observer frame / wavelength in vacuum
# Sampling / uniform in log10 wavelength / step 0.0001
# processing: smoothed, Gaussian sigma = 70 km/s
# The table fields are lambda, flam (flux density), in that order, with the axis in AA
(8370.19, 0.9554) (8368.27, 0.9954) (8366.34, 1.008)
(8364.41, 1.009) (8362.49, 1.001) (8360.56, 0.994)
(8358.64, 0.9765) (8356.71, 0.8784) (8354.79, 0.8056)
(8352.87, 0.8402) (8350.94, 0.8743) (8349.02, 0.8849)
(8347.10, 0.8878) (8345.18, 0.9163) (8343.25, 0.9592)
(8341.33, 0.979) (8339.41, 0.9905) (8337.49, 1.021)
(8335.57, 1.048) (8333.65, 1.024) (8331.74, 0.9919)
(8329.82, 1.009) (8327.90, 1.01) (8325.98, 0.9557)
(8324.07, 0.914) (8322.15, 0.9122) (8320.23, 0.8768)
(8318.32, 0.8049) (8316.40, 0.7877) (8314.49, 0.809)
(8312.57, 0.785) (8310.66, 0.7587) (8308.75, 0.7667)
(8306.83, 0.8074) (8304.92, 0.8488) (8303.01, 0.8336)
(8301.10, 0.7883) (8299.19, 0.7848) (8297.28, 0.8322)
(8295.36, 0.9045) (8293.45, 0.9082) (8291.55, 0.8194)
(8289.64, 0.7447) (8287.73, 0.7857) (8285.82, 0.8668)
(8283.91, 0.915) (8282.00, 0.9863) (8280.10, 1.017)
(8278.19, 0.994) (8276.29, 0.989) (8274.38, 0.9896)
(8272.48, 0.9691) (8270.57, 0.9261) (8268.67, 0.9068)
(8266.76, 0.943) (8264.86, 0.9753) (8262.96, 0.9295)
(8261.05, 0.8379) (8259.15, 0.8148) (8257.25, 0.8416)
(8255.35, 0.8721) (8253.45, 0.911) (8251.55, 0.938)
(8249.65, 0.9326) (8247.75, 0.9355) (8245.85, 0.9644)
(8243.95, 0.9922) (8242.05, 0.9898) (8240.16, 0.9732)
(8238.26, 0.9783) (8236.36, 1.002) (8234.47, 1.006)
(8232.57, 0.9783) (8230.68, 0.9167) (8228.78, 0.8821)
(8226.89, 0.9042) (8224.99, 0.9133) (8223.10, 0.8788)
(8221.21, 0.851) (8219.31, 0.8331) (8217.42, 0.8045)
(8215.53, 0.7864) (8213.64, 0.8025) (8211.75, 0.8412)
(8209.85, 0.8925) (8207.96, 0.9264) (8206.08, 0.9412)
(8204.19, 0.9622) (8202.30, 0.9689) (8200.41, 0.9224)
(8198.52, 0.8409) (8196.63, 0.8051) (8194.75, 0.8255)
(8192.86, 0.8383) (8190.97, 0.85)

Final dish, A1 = -2.47 AA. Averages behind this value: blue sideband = 0.875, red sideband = 0.831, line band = 0.922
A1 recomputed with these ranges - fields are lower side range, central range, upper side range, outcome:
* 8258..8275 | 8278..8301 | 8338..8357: 1.1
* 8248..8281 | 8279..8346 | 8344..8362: 1.6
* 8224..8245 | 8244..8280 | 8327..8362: 1.0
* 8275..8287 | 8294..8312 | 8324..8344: 2.9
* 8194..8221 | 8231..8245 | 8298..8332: -2.0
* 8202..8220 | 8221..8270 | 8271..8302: -2.4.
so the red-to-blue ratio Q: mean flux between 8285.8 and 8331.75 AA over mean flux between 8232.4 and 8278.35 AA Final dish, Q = 0.9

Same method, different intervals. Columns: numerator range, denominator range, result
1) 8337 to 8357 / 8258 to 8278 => 0.98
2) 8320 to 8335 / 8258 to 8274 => 1.06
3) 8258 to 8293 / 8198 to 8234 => 1.03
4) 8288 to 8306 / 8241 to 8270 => 0.90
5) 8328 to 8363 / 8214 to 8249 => 1.03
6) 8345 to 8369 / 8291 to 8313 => 1.13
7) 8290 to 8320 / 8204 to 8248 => 0.89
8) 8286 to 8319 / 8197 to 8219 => 0.92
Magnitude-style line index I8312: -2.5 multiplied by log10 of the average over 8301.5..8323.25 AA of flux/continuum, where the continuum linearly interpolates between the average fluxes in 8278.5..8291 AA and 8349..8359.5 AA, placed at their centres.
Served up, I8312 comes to 0.08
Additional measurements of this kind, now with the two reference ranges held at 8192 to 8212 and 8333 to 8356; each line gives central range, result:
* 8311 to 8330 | 0.06 mag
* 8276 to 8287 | -0.05 mag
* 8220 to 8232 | 0.01 mag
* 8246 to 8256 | -0.02 mag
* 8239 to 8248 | -0.08 mag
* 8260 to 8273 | -0.02 mag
